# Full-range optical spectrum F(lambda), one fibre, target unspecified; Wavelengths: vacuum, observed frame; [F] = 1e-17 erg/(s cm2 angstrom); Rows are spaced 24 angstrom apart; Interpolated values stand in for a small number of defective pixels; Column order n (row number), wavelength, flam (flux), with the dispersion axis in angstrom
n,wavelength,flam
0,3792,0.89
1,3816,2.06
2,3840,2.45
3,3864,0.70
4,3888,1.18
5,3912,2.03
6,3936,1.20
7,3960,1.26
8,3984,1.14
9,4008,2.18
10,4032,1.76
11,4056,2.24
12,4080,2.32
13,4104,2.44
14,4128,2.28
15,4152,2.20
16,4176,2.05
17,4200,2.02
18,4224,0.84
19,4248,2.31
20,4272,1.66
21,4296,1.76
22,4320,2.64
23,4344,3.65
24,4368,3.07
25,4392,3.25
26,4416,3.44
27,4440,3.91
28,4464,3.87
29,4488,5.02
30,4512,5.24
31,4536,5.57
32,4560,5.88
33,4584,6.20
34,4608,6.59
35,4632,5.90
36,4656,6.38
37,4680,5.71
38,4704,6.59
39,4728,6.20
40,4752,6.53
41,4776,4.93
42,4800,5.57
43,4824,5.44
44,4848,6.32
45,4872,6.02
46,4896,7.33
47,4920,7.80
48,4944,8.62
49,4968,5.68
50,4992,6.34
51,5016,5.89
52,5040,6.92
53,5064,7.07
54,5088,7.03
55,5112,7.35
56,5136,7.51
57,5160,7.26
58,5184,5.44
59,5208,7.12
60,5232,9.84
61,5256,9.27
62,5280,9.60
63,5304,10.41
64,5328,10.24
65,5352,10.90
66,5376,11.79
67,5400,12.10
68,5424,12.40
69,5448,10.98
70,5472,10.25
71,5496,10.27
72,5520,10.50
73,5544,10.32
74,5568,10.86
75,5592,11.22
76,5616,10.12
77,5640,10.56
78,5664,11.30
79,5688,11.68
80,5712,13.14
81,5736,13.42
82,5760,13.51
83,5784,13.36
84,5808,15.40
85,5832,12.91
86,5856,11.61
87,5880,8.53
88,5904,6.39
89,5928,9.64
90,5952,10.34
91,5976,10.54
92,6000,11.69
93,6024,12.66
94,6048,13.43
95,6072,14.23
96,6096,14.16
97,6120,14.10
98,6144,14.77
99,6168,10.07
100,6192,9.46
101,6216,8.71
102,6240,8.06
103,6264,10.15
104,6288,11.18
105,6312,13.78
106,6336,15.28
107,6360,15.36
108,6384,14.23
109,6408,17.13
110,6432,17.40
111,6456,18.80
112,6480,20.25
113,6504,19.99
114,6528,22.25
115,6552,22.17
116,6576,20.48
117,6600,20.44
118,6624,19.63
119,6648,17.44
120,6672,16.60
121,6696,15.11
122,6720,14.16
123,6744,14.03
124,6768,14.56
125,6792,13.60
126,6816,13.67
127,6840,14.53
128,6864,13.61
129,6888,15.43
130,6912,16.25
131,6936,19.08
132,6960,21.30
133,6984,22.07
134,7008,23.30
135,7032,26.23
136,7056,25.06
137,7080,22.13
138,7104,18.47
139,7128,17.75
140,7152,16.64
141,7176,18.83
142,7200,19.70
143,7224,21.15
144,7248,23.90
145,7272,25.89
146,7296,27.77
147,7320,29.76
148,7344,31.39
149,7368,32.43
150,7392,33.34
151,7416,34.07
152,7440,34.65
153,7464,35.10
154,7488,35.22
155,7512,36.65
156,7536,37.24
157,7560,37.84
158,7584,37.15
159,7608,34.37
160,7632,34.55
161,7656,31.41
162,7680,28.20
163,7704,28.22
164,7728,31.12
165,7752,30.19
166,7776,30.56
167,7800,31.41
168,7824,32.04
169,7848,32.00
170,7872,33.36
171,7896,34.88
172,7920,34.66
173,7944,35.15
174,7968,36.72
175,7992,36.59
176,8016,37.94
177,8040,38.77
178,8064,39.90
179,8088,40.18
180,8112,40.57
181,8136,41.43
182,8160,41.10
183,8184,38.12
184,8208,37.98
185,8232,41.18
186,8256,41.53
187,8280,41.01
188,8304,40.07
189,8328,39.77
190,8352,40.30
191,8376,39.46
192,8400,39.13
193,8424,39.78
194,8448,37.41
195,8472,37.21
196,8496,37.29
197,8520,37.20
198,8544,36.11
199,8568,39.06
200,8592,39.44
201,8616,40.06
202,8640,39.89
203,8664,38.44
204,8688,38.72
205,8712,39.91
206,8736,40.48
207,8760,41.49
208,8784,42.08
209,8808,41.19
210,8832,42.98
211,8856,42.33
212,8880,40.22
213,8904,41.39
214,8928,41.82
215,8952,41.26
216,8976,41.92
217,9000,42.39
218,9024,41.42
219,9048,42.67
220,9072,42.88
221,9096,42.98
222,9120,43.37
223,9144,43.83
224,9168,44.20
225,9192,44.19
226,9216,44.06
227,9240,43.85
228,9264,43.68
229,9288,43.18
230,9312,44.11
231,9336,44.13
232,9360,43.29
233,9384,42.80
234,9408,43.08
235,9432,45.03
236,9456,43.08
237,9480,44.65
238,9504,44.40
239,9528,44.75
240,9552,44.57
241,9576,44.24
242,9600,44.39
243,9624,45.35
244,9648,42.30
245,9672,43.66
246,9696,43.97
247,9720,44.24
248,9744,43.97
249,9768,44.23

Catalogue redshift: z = 0.000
